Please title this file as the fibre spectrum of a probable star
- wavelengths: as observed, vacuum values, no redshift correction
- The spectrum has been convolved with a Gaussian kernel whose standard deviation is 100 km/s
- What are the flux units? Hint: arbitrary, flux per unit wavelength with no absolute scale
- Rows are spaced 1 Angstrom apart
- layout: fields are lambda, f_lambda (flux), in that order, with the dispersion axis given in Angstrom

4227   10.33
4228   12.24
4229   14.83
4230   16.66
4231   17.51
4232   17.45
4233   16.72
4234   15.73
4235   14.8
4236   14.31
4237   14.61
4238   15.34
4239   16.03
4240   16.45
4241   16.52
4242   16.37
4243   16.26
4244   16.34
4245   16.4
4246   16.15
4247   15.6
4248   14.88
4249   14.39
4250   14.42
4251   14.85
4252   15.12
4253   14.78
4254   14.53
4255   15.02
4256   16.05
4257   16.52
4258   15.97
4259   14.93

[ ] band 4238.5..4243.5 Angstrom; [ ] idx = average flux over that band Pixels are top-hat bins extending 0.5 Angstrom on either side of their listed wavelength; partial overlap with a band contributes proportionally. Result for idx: 16.3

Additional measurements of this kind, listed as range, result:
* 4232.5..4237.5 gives 15.2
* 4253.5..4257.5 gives 15.5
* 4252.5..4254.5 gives 14.7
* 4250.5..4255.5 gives 14.9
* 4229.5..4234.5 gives 16.8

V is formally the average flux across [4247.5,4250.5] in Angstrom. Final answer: 14.6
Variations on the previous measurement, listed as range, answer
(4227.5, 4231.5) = 15.3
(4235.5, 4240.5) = 15.3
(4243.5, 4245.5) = 16.4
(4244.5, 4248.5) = 15.8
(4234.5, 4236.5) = 14.6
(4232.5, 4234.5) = 16.2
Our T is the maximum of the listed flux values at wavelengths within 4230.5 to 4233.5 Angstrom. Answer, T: 17.51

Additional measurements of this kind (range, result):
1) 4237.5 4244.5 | 16.52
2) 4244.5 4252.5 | 16.4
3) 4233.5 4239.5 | 16.03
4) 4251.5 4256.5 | 16.05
